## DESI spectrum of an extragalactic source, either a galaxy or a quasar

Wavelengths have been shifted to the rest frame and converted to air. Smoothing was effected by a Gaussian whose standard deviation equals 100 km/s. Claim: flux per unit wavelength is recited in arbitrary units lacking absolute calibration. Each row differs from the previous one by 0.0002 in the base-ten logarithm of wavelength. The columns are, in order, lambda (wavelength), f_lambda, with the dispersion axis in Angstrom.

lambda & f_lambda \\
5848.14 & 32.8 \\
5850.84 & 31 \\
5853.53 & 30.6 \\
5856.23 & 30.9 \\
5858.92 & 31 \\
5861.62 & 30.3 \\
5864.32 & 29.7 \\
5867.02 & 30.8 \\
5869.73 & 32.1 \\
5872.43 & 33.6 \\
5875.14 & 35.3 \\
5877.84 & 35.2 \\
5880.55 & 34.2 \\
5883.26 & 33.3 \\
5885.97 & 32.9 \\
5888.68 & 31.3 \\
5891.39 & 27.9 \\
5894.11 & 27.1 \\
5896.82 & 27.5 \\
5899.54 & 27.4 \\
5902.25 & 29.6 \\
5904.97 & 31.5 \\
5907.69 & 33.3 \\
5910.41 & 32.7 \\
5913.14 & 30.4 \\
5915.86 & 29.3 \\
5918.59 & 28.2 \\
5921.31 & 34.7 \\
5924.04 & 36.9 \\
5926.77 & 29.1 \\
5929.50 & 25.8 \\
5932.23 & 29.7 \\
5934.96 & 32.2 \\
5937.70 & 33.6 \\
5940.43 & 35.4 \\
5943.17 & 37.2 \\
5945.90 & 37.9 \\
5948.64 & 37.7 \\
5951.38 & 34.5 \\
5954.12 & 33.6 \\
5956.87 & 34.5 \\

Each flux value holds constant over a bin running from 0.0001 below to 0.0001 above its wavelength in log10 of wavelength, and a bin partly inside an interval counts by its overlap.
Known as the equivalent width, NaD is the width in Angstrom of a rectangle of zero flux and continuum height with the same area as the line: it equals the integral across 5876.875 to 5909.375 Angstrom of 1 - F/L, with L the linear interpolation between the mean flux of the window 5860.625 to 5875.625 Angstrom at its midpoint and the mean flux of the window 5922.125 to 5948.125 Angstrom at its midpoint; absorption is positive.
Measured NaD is 1.45 Angstrom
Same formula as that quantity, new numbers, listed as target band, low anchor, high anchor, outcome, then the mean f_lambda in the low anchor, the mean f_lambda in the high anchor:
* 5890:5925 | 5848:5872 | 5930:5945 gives 2.2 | 31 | 33.3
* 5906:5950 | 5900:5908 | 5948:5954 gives 0.5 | 30.8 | 35.4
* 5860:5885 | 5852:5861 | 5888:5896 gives -2.5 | 30.8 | 28.5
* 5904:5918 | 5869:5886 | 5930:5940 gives 0.6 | 33.9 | 31.7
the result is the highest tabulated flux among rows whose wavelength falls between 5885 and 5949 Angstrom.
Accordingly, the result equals 37.9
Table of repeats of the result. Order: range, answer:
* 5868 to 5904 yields 35.3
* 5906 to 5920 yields 33.3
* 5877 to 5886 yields 35.2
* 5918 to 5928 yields 36.9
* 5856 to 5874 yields 33.6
